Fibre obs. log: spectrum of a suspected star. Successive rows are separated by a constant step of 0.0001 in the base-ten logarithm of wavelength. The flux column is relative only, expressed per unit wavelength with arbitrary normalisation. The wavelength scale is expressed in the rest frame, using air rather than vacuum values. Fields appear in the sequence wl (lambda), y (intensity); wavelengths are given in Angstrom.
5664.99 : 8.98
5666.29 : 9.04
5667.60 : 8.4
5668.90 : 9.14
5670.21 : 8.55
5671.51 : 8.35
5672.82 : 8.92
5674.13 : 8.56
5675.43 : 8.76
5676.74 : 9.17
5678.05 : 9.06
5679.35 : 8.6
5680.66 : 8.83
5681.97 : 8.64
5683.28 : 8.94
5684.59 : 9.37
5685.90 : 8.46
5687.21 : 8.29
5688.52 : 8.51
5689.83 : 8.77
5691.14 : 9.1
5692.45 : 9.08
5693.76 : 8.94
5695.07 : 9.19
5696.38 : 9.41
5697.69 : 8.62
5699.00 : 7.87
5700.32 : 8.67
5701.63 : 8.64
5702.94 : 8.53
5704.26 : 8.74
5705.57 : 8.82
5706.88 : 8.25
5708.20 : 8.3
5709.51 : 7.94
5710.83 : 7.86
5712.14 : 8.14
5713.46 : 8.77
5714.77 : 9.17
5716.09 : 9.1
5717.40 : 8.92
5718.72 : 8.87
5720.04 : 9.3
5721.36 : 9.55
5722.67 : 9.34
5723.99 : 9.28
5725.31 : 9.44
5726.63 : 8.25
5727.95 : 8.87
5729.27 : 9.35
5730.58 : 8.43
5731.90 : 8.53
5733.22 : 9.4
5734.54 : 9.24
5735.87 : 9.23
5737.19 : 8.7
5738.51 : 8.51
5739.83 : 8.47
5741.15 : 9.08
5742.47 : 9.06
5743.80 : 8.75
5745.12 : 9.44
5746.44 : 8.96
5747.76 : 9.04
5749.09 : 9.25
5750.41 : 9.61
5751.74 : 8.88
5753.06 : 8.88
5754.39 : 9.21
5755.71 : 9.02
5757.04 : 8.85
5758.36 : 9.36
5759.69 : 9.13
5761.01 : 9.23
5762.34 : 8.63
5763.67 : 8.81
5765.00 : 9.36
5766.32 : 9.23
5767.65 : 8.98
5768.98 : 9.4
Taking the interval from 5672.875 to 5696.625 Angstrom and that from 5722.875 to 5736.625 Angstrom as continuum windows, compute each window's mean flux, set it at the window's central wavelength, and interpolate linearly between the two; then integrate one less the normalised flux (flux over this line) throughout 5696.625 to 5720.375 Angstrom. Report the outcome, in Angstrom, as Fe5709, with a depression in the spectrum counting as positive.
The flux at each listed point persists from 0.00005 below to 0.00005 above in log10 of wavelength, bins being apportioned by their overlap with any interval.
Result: 0.9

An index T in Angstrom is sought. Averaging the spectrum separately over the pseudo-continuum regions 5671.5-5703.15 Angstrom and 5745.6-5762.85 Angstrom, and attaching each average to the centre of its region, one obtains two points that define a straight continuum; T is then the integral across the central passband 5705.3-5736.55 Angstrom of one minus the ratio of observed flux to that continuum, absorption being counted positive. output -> 0.31 Angstrom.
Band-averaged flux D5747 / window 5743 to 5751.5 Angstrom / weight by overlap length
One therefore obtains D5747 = 9.15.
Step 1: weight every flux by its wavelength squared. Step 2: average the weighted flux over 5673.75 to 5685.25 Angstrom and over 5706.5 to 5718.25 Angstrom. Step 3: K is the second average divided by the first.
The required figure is 0.97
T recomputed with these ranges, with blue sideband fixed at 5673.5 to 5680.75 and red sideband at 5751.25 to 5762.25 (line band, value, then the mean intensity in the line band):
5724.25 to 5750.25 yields 0.1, 8.97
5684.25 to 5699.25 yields 0.1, 8.82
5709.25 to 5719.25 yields 0.4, 8.62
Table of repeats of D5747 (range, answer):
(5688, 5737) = 8.82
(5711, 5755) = 8.99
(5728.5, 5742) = 8.9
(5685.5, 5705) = 8.73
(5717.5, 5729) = 9.1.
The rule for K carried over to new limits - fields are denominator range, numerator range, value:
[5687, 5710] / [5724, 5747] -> 1.04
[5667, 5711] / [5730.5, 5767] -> 1.06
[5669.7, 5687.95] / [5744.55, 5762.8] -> 1.07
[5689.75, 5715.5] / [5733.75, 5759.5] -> 1.06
